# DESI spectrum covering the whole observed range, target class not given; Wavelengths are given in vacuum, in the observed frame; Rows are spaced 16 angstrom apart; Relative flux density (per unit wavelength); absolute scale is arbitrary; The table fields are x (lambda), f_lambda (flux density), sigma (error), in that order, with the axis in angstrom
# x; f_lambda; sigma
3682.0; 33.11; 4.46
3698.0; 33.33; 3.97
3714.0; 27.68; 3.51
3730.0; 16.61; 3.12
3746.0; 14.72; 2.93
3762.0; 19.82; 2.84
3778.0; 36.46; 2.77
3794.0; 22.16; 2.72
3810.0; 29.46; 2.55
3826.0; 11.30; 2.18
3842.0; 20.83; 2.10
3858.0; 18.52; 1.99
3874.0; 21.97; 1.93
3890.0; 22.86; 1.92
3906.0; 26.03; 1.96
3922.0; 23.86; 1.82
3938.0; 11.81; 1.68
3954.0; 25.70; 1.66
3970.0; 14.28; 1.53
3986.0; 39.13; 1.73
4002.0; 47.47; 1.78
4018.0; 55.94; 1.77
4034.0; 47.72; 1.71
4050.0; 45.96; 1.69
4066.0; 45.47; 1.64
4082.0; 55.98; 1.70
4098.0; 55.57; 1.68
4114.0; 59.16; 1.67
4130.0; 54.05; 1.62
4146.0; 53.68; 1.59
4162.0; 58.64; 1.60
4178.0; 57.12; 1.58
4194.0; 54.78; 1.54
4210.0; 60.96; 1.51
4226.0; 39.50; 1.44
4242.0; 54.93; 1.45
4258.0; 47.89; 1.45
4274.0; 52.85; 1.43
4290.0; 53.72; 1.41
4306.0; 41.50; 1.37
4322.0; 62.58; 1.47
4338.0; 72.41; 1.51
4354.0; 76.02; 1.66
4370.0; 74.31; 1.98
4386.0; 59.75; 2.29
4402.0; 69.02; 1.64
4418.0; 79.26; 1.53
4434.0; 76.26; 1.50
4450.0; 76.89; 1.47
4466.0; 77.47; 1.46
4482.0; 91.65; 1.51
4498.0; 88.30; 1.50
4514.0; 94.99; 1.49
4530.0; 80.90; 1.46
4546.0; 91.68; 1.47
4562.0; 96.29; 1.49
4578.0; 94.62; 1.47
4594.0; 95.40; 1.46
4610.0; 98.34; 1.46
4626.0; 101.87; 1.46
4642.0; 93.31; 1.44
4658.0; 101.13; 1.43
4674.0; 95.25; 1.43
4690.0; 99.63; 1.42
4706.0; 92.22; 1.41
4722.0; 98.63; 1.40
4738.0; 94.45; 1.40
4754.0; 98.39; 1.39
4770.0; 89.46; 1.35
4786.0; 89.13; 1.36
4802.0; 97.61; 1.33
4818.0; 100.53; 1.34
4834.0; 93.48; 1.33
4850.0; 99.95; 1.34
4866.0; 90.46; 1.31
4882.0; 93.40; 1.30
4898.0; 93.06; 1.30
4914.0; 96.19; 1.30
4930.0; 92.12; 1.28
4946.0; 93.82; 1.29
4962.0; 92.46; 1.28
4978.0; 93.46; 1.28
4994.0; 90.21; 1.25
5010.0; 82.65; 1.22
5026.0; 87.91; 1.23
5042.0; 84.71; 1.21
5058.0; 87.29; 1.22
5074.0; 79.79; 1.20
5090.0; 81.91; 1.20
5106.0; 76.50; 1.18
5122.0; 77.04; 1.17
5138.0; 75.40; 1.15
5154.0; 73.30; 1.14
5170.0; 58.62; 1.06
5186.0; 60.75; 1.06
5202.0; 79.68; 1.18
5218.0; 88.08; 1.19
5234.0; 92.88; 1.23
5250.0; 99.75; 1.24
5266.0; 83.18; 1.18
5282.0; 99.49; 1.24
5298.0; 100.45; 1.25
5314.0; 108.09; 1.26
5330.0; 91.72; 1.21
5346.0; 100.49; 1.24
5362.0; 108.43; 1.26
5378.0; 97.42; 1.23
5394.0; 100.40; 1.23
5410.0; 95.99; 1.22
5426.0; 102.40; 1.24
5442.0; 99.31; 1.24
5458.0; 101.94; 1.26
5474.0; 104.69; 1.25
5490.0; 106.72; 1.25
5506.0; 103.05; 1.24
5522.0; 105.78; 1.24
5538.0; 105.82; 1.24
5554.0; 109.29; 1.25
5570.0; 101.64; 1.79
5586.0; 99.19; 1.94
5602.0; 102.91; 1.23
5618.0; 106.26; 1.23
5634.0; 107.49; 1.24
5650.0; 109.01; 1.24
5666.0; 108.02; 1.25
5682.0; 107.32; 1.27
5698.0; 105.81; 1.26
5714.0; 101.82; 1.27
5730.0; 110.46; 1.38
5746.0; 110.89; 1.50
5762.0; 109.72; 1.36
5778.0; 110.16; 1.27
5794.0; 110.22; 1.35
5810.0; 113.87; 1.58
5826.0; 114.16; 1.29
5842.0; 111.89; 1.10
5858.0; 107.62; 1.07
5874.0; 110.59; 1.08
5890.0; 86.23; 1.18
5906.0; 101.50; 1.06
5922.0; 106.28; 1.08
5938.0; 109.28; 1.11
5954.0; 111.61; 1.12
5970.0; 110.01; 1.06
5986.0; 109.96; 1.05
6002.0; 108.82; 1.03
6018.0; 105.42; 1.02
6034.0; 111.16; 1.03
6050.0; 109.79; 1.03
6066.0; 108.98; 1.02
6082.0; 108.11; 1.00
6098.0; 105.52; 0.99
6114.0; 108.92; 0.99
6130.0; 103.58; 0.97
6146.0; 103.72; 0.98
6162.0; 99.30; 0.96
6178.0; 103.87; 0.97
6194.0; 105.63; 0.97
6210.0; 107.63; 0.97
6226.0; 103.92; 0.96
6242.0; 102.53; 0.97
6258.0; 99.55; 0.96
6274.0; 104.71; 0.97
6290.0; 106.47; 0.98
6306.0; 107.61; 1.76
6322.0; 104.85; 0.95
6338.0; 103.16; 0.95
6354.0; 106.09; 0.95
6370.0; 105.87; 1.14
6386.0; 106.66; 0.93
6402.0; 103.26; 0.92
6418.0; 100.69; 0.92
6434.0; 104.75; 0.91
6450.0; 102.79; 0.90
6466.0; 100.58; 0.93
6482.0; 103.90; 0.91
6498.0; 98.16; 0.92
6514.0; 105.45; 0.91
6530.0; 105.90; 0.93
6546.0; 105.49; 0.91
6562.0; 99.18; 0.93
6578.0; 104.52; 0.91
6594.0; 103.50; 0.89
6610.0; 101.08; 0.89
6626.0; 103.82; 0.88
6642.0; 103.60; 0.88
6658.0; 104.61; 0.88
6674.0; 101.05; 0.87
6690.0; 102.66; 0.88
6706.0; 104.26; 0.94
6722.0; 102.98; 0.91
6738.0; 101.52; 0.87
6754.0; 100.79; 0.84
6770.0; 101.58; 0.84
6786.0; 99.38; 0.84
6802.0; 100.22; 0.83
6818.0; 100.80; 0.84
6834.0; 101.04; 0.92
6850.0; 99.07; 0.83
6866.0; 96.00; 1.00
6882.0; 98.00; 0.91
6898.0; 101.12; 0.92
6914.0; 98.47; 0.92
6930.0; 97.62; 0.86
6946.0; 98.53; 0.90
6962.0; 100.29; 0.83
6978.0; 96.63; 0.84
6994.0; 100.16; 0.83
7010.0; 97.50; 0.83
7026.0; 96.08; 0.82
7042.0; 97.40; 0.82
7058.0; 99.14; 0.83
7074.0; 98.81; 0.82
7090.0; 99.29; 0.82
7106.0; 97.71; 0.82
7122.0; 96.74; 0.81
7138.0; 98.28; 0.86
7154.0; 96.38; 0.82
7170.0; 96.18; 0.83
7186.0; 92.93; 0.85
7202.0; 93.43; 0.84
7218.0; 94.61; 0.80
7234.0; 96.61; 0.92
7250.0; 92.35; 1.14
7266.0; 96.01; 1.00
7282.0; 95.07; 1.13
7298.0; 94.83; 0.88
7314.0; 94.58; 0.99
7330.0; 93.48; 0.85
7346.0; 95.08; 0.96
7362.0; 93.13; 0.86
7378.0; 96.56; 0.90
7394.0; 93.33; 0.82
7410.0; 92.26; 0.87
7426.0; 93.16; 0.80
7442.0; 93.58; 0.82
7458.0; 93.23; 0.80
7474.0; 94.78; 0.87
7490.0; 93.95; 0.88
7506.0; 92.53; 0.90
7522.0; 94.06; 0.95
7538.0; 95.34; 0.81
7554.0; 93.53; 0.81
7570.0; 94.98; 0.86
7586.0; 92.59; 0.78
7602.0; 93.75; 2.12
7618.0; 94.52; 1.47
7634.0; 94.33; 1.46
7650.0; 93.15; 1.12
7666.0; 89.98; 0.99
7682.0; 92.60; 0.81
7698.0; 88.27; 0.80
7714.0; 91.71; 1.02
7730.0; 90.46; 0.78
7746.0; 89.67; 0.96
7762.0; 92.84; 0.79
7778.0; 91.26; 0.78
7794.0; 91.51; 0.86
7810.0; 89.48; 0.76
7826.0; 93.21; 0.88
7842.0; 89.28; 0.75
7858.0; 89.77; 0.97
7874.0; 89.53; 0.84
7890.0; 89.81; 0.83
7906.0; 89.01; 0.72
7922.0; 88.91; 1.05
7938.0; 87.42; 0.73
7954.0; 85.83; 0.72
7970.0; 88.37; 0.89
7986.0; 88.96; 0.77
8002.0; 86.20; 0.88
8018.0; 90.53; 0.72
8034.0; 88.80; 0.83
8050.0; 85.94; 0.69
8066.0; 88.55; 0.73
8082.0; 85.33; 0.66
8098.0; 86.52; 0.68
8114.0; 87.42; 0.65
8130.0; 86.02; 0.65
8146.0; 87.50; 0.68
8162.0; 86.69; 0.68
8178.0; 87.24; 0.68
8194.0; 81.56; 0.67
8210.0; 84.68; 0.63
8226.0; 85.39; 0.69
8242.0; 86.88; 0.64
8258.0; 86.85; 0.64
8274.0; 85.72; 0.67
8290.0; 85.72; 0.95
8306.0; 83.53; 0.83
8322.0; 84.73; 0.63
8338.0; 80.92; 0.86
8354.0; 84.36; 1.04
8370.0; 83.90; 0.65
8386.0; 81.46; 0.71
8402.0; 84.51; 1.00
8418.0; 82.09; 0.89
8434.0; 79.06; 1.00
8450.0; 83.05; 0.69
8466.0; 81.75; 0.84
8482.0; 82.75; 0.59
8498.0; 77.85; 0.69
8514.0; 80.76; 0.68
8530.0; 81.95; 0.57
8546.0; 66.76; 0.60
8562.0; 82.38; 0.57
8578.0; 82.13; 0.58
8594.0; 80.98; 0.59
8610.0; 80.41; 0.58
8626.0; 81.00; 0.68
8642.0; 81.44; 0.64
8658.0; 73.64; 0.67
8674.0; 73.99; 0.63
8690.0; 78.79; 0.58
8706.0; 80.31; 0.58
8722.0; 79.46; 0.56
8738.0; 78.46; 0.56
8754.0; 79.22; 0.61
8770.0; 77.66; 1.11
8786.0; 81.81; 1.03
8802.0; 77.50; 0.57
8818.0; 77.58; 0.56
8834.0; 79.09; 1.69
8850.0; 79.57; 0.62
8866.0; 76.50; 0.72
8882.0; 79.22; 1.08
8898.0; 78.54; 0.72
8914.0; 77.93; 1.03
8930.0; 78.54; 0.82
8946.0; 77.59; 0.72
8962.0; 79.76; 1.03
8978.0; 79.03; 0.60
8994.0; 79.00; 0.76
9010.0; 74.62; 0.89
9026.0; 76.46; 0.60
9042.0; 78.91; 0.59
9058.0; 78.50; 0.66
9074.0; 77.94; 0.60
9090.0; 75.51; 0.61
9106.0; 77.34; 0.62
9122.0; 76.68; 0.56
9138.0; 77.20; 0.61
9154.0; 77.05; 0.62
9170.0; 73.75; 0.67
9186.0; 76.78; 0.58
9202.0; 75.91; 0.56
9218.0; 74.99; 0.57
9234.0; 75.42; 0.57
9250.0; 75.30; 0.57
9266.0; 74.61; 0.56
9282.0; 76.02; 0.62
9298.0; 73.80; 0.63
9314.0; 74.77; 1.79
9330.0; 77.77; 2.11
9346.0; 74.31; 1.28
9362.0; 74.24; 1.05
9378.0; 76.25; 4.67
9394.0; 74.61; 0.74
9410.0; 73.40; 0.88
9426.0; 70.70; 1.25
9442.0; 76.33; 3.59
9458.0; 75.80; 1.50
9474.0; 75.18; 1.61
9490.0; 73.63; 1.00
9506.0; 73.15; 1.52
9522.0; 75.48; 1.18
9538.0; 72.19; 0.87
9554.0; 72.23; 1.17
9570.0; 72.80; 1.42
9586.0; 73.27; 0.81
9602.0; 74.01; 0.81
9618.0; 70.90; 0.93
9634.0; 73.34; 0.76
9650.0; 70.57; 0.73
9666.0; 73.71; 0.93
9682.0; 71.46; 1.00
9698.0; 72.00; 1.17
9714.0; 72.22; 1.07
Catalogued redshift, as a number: 0.000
